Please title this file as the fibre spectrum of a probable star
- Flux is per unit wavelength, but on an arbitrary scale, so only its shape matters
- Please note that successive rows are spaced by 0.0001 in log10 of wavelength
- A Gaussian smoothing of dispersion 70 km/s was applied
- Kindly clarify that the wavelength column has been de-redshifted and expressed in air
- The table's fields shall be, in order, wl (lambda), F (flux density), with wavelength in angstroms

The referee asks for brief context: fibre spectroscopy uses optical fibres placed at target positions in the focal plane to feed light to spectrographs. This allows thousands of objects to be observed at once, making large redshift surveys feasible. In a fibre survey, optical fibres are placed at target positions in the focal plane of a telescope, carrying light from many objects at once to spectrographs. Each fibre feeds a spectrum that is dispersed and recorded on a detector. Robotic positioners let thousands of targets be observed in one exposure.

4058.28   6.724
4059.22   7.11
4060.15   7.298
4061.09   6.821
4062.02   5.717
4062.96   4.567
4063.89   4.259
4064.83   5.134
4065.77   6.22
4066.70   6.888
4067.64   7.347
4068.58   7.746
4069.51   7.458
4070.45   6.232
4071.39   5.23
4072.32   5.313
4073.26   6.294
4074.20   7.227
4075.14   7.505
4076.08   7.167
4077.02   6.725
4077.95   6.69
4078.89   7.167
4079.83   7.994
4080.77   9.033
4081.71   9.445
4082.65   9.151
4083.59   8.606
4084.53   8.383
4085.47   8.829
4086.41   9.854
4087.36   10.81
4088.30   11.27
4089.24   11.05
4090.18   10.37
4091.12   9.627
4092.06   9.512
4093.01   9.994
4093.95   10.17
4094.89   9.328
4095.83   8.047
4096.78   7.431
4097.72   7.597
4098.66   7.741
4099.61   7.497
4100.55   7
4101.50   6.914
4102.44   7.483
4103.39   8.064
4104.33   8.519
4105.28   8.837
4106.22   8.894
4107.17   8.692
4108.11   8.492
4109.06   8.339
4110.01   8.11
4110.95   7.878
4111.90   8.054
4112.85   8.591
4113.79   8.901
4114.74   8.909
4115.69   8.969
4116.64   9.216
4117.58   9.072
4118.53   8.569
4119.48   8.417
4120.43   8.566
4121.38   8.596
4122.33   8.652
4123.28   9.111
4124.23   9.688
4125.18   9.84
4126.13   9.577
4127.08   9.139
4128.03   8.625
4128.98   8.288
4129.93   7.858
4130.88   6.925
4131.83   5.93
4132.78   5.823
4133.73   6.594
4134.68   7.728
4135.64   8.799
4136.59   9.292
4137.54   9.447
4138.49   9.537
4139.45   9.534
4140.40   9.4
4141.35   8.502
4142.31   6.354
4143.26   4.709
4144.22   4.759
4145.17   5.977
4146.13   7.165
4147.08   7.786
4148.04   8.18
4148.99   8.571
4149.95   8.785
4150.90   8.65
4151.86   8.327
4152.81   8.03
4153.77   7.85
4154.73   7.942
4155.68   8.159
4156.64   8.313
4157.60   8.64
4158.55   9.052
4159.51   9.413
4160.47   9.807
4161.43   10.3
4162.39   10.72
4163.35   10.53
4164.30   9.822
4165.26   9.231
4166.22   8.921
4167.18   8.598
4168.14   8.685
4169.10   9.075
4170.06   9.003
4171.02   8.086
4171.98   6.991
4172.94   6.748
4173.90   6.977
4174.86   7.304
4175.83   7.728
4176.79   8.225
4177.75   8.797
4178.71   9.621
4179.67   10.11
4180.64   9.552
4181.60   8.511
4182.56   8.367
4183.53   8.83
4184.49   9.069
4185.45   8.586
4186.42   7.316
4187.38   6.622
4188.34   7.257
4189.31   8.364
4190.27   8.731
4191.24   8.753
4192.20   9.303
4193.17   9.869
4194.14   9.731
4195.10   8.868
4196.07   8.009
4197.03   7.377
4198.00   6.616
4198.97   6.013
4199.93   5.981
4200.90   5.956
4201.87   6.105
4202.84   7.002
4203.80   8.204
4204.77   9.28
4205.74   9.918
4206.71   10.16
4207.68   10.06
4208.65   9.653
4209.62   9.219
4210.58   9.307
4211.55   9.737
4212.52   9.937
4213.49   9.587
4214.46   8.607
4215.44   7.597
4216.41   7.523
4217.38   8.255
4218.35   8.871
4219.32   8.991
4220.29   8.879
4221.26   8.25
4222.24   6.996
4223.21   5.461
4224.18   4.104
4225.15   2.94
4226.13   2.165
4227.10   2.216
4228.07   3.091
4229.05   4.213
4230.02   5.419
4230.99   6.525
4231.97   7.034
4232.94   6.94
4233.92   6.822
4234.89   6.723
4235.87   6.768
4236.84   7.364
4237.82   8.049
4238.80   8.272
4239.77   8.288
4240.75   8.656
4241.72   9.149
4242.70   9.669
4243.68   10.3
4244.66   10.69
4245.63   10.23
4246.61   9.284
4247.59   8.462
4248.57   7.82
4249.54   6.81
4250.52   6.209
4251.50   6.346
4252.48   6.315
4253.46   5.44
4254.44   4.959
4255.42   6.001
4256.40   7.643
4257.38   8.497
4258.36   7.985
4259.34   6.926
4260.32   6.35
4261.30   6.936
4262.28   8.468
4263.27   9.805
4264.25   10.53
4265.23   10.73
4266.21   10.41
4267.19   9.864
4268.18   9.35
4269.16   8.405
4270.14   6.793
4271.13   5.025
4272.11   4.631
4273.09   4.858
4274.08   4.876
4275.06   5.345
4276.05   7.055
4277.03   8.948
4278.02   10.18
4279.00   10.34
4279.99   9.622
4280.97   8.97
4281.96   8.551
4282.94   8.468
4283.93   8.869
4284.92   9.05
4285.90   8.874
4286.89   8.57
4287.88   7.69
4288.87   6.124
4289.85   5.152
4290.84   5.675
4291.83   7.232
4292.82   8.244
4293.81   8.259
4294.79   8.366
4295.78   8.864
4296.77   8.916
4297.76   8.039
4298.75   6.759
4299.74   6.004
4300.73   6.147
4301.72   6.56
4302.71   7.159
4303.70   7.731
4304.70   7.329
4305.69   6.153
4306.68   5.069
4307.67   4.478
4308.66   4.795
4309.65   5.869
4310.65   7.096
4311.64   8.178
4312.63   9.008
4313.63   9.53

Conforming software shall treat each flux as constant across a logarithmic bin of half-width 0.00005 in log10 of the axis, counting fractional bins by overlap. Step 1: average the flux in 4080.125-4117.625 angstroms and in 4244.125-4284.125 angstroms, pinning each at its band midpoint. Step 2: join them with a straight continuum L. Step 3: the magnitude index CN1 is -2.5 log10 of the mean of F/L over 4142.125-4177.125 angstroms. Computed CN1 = 0.03 mag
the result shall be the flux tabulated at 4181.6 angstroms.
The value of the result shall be 8.511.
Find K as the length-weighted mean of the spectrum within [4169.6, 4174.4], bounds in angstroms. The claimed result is 7.56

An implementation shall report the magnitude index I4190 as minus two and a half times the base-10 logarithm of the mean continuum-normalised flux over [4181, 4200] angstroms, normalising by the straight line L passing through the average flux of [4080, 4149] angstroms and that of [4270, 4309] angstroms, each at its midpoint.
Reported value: -0.03 mag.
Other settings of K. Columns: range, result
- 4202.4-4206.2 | 8.62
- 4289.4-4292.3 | 6.01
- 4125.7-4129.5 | 8.89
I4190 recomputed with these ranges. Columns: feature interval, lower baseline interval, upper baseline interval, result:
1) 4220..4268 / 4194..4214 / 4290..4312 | 0.07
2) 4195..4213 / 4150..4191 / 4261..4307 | 0.01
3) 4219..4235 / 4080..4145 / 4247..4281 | 0.36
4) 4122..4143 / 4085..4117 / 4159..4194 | 0.05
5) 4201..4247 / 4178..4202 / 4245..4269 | 0.05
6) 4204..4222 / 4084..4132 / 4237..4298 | -0.10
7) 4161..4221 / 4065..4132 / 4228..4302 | -0.08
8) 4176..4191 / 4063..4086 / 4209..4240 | -0.21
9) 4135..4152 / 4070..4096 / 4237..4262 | 0.03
